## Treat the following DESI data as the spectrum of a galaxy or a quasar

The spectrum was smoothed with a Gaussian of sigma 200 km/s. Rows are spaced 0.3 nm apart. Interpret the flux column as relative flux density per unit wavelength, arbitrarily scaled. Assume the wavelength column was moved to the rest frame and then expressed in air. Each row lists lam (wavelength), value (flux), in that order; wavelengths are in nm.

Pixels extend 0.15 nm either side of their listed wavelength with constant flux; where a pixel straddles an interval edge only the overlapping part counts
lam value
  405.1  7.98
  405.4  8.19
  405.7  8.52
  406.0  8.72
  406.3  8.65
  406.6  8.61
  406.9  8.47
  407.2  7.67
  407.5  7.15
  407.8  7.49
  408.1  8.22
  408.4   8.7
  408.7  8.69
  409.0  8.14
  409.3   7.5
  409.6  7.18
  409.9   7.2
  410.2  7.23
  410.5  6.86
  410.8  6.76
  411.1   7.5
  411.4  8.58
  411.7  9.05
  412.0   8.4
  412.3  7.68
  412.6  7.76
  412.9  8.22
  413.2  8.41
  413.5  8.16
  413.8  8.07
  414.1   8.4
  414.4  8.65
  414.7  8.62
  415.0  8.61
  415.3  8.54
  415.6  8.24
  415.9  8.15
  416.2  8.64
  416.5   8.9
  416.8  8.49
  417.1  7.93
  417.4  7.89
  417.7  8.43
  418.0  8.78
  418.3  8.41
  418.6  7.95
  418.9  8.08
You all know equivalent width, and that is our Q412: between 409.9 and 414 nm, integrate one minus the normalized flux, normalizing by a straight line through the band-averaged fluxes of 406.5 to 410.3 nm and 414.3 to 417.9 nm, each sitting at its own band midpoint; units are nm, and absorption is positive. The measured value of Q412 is 0.125 nm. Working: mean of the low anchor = 7.86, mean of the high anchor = 8.43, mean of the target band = 7.88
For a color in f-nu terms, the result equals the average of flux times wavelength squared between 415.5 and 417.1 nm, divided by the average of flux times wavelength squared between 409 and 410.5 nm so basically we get 1.19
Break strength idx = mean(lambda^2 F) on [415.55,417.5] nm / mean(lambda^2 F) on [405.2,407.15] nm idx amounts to 1.03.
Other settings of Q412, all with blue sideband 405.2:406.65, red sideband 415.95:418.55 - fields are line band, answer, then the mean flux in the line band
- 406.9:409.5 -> 0.163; 7.96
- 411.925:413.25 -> 0.062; 8.05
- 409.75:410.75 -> 0.166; 7.06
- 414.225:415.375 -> -0.024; 8.6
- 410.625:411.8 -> 0.078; 7.9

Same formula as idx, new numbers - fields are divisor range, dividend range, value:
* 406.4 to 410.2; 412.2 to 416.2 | 1.08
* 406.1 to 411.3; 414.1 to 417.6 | 1.12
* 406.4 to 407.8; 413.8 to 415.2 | 1.11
